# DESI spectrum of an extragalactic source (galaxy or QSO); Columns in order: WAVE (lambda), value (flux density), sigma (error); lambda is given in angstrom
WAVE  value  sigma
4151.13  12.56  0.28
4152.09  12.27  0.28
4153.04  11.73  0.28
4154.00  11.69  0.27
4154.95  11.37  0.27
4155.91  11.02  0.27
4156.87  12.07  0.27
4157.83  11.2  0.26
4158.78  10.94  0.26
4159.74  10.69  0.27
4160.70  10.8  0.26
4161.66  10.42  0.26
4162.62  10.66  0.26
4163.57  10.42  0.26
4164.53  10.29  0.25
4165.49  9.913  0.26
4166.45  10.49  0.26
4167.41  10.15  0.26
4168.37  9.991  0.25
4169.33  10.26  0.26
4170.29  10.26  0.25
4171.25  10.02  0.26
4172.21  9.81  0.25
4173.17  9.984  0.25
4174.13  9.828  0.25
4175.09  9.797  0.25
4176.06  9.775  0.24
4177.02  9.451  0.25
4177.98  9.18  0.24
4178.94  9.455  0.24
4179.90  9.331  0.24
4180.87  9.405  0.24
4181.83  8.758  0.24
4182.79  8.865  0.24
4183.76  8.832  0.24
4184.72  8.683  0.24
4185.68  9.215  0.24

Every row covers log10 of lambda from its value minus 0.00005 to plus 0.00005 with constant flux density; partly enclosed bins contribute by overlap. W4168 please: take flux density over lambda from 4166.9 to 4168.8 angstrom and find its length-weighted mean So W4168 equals 10.1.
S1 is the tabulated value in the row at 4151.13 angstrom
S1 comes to 12.56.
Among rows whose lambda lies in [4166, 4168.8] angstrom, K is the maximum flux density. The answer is 10.49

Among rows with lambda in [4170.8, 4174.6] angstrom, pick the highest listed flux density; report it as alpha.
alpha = 10.02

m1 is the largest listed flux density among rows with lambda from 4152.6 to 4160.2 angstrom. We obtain 12.07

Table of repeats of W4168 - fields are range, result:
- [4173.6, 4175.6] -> 9.79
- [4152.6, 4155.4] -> 11.6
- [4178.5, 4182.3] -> 9.23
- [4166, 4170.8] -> 10.2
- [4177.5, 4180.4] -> 9.32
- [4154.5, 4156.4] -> 11.2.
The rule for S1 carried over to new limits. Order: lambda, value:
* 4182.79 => 8.865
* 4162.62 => 10.66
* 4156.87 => 12.07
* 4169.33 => 10.26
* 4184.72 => 8.683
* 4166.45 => 10.49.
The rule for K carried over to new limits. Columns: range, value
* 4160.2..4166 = 10.8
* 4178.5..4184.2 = 9.455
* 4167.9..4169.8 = 10.26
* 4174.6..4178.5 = 9.797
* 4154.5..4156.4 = 11.37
